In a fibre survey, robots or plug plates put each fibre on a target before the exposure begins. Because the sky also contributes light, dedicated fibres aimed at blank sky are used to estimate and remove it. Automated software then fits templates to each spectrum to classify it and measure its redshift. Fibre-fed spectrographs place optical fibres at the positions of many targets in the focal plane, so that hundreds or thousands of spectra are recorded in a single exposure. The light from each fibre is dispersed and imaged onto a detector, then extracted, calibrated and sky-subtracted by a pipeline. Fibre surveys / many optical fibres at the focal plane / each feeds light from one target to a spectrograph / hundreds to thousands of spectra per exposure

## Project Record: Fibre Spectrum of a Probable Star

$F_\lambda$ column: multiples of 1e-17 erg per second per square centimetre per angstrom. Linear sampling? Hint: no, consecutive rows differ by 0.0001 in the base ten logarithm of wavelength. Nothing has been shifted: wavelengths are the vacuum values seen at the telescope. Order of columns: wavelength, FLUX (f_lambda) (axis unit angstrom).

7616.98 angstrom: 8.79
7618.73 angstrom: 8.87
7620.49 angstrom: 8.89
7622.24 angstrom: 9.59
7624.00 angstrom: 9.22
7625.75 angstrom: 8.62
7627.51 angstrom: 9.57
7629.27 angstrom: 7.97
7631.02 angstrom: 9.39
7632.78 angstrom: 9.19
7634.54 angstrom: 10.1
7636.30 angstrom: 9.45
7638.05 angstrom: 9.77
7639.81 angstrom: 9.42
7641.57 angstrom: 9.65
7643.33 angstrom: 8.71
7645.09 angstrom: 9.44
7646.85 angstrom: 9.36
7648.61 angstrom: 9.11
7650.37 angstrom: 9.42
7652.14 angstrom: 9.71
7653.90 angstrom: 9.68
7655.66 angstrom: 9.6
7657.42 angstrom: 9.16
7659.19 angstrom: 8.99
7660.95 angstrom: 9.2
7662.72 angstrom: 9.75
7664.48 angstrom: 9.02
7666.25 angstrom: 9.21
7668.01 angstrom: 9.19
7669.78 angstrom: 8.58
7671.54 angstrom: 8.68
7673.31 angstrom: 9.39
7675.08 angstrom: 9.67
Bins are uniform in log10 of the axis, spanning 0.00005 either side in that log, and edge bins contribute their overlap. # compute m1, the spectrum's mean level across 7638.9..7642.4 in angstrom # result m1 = 9.53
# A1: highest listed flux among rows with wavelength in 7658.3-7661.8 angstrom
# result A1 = 9.2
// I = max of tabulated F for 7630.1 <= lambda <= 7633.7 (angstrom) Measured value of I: 9.39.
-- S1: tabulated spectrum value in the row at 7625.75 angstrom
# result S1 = 8.62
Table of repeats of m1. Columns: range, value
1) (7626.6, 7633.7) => 9.03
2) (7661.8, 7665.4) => 9.37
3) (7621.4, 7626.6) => 9.14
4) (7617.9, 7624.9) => 9.14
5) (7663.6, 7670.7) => 9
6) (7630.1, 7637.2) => 9.53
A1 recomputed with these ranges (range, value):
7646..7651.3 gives 9.42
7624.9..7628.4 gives 9.57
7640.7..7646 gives 9.65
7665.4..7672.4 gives 9.21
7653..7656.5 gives 9.68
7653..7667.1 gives 9.75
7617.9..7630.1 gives 9.59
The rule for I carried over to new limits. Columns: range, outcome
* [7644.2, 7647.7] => 9.44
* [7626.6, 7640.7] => 10.1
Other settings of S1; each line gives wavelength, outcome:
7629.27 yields 7.97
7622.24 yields 9.59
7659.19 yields 8.99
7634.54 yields 10.1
